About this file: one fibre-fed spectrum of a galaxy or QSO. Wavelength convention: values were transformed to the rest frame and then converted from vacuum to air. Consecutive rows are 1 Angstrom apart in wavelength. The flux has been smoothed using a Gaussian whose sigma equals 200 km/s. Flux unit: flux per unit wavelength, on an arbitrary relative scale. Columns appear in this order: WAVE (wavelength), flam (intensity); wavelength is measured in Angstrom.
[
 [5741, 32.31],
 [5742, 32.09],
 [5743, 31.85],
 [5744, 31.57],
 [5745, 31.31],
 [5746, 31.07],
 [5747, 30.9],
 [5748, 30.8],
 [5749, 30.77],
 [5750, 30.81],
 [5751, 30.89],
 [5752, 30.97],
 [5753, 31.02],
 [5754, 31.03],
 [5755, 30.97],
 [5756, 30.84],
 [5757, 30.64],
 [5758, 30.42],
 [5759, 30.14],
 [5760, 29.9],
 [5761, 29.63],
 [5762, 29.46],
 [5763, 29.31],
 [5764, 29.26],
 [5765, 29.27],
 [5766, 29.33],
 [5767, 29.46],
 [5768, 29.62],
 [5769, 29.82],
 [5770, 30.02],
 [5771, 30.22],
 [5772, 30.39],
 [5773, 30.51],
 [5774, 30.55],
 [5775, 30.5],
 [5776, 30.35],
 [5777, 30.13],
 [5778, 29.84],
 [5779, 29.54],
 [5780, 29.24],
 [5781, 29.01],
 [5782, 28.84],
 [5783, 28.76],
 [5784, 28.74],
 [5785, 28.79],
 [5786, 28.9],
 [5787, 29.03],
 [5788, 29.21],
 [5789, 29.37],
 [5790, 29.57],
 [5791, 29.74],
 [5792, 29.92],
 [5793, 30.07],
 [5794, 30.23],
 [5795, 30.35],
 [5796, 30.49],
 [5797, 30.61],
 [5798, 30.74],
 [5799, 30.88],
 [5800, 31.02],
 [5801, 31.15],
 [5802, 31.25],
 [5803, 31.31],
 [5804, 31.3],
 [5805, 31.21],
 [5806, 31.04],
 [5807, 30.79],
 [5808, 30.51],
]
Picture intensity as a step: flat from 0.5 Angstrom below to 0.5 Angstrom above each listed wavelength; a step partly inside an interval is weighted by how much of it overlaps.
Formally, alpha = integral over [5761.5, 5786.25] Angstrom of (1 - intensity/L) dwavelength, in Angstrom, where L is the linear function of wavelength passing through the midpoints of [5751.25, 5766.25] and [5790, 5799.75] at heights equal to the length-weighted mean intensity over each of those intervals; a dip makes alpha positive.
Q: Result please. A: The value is 0.5 Angstrom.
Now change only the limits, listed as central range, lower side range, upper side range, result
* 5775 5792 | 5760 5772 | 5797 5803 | 0.54 Angstrom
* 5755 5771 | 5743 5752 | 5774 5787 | 0.23 Angstrom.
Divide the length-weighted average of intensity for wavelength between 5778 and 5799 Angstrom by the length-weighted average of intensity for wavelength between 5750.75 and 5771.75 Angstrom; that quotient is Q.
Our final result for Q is 0.98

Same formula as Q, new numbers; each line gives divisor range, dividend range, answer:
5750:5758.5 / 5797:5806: 1.01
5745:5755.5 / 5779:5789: 0.94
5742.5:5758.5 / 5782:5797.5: 0.95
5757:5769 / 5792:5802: 1.03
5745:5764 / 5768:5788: 0.97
